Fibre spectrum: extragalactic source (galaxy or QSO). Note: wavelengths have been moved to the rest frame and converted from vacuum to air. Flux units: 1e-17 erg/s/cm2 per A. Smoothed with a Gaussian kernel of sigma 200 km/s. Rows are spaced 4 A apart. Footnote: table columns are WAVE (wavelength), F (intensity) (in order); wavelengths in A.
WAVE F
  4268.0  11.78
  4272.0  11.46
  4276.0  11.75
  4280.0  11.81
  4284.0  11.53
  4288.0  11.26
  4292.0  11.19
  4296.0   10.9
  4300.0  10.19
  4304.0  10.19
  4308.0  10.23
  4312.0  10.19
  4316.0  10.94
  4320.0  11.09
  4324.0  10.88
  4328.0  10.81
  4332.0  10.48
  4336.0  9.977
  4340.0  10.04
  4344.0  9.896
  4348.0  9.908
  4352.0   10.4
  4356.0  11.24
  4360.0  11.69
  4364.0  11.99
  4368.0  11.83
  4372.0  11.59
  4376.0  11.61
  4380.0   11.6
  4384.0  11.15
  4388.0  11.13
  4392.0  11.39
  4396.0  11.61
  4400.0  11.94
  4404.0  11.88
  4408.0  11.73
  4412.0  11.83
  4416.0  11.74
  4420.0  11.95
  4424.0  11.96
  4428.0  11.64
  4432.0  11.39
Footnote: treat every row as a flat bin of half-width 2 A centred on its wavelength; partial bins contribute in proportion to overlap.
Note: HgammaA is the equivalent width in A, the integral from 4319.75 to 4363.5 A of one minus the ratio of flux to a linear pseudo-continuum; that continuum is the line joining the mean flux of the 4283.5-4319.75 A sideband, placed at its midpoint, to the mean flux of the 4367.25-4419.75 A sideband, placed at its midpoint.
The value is 2.0 A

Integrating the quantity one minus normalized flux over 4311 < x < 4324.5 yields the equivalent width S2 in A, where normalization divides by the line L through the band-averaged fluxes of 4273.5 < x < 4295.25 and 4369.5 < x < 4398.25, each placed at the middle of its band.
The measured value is 0.8 A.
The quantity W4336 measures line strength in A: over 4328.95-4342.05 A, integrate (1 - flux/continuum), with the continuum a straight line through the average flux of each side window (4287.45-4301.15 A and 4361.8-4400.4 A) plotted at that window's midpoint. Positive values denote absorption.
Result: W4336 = 1.2 A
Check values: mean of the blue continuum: 10.9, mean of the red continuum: 11.6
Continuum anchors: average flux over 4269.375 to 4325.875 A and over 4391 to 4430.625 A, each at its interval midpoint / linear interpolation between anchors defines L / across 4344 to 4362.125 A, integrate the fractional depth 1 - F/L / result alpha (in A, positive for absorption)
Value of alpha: 1.0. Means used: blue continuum 11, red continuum 11.8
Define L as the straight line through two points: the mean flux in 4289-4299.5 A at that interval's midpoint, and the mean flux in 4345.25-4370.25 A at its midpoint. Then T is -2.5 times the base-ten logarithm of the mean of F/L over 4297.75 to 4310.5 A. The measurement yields 0.08 mag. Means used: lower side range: 10.9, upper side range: 11.1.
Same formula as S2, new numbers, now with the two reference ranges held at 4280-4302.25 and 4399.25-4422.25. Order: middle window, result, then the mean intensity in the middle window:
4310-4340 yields 1.9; 10.6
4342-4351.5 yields 1.2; 9.98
